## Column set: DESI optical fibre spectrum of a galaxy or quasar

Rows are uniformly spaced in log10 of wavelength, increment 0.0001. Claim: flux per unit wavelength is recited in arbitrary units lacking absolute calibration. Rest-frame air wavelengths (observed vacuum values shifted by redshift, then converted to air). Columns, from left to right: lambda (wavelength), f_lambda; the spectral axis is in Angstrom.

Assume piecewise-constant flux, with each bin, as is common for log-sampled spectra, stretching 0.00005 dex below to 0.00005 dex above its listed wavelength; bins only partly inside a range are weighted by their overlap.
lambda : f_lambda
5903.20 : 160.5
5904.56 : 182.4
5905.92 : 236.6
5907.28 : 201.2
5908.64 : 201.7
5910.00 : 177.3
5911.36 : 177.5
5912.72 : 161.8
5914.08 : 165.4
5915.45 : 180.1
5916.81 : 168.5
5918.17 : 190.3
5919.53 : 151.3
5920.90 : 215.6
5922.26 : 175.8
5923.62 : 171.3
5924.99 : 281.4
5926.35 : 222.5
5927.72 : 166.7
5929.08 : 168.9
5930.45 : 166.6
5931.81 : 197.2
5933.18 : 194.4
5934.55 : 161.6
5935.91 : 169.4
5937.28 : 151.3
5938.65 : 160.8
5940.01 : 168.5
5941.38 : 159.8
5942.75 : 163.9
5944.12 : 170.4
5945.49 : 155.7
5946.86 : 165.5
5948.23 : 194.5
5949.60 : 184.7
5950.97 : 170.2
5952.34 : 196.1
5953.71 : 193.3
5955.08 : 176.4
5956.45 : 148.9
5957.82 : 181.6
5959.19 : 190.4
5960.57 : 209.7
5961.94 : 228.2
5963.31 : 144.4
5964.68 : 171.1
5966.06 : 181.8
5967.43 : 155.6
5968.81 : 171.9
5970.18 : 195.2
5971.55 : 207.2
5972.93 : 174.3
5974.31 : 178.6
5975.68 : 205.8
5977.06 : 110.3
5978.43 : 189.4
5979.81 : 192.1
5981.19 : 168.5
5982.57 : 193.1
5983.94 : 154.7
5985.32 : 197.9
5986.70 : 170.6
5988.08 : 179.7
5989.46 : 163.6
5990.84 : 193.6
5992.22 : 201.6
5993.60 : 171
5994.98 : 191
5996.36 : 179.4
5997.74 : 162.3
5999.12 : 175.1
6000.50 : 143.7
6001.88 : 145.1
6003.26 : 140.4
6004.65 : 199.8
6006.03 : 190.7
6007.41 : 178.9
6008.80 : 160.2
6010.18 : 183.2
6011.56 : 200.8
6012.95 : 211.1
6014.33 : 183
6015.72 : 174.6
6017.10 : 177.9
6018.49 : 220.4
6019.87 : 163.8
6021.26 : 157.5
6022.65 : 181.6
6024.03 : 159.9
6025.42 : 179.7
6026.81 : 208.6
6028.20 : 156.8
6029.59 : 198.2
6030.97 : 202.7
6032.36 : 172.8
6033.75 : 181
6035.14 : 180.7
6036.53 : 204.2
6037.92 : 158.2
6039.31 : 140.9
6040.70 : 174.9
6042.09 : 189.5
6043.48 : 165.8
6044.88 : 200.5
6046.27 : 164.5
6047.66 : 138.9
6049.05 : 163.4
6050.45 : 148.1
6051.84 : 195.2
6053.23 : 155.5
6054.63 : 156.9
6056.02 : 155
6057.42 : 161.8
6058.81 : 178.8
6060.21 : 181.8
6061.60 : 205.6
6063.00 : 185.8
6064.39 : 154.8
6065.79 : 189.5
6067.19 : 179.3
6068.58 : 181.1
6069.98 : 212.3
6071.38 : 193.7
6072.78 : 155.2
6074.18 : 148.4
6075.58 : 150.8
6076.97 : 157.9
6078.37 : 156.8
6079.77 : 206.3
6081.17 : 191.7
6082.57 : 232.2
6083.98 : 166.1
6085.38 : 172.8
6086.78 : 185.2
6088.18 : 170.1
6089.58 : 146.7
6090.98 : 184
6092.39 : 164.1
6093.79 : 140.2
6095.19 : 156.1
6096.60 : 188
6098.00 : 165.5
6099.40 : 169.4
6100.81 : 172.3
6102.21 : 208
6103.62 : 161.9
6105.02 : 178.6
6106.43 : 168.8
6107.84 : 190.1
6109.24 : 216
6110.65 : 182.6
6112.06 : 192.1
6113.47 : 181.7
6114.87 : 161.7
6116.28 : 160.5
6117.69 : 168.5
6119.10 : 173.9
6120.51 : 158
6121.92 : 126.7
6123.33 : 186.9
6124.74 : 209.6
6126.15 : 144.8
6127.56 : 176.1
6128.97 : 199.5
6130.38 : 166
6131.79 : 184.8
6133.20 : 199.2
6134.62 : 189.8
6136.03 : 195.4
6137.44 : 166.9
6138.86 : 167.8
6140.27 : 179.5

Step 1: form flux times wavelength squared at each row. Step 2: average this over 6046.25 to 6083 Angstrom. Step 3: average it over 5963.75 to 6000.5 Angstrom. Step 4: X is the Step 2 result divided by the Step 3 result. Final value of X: 1.0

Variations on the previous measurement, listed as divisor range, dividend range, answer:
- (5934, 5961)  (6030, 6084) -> 1.05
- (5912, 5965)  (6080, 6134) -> 1.04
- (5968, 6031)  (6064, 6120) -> 1.01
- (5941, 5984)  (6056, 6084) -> 1.04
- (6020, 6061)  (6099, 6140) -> 1.06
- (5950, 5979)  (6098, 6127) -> 1.02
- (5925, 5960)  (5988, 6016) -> 1.02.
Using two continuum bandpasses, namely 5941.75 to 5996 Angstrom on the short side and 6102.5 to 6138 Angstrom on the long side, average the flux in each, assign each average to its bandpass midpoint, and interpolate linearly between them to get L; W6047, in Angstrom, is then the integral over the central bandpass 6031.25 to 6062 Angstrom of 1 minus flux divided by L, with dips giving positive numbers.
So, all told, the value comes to 1.19 Angstrom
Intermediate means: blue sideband 179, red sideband 178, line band 172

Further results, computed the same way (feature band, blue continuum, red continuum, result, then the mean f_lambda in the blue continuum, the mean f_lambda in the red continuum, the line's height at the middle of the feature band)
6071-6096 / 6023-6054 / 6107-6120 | 1.01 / 175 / 180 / 178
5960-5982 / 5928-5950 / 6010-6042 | -0.70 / 171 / 182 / 175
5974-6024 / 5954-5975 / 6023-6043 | 0.81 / 181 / 179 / 180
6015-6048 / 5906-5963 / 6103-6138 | 0.36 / 182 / 178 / 180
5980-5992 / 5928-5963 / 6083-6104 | -0.28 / 177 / 171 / 175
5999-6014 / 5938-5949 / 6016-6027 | 0.16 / 168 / 180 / 177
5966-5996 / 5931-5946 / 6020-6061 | -1.59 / 169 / 173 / 170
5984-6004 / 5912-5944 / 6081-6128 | 0.59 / 179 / 175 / 177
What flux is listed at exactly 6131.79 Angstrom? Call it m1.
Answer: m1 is 184.8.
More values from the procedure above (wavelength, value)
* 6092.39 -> 164.1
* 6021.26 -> 157.5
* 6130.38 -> 166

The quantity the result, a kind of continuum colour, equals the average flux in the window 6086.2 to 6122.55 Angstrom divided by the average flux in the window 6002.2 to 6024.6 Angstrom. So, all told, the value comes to 1.0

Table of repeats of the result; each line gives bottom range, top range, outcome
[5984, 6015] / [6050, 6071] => 0.99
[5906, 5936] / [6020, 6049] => 0.94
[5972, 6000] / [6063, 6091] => 1.00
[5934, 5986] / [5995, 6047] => 1.01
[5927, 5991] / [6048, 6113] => 0.99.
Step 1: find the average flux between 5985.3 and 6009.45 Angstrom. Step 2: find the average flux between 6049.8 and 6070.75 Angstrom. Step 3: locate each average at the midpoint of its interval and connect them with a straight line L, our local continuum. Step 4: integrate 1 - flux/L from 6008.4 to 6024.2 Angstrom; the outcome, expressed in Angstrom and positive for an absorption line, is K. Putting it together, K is -0.7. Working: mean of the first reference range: 174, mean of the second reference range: 176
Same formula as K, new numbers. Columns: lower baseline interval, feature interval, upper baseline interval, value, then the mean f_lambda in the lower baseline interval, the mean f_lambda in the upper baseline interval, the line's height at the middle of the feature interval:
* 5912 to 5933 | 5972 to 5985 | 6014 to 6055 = 0.4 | 186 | 175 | 180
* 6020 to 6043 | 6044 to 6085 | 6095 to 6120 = 0.7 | 177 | 178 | 178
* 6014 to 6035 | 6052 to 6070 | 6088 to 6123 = 0.1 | 181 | 172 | 177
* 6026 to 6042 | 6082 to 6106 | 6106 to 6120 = 0.8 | 180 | 179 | 180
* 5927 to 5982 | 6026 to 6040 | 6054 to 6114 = -0.3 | 176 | 177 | 176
